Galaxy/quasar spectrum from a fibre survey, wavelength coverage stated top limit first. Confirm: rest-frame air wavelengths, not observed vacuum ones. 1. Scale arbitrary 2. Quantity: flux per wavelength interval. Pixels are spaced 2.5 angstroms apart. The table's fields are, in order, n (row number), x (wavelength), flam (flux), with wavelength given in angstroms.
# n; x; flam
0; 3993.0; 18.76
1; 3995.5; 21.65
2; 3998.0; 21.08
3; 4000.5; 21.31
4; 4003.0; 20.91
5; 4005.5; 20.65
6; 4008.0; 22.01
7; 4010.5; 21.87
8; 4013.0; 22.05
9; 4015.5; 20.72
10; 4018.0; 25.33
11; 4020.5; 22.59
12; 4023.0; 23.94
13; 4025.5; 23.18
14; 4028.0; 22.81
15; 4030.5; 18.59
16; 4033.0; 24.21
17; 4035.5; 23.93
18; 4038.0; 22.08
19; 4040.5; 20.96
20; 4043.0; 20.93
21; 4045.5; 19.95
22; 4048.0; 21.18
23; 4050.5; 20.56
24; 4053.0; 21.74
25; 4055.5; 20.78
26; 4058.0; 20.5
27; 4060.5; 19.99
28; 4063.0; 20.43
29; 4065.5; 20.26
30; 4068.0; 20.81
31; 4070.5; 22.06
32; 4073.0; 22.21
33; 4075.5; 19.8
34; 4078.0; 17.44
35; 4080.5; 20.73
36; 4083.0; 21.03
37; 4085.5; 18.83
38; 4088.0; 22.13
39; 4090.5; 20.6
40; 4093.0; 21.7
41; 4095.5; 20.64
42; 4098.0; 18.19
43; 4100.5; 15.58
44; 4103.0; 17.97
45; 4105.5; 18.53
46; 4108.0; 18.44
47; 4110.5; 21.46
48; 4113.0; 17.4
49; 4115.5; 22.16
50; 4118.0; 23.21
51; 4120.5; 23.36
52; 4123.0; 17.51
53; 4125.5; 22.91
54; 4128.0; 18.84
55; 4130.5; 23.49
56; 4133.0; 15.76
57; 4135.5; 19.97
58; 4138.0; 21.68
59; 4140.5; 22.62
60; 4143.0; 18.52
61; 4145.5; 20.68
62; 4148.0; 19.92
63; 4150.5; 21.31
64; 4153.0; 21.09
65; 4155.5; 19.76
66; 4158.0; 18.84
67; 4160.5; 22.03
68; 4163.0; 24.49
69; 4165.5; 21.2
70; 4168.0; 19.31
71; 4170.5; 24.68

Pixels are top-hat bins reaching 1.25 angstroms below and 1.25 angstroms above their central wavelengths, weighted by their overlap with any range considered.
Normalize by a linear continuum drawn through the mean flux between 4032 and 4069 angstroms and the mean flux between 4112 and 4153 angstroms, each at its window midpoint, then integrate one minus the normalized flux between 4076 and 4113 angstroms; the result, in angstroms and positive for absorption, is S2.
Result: 2.5 angstroms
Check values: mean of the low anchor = 21.2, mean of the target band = 19.5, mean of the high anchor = 20.6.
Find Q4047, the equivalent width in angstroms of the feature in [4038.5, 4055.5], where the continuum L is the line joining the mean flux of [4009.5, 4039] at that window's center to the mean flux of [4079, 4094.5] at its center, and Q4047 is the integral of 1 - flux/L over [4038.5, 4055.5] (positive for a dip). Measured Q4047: 0.8 angstroms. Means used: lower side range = 22.6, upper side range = 20.8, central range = 20.9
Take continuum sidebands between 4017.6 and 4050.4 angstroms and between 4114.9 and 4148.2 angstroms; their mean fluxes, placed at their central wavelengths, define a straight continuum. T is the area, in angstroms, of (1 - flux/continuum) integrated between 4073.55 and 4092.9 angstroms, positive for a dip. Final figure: 1.1 angstroms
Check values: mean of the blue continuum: 22.1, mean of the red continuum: 20.8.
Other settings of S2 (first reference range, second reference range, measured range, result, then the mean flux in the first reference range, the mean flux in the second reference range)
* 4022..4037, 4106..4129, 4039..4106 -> 4.5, 22.7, 20.5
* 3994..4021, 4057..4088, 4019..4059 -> -1.2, 21.8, 20.4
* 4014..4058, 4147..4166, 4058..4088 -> 1.7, 21.9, 21.1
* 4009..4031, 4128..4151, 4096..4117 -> 2.1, 22.5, 20.3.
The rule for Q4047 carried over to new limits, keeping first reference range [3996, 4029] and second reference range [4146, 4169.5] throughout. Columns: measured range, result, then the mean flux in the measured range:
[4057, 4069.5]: 0.75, 20.4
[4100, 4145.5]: 2.48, 20.1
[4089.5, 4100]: 0.75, 19.9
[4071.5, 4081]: 0.69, 20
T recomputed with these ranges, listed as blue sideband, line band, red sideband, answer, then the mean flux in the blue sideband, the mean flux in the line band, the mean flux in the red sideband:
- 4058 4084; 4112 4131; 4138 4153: -0.4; 20.5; 21.1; 20.7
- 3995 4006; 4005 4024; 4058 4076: -1.3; 21.1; 22.4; 20.8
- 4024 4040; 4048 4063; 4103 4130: 0.8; 22.4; 20.7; 20.4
